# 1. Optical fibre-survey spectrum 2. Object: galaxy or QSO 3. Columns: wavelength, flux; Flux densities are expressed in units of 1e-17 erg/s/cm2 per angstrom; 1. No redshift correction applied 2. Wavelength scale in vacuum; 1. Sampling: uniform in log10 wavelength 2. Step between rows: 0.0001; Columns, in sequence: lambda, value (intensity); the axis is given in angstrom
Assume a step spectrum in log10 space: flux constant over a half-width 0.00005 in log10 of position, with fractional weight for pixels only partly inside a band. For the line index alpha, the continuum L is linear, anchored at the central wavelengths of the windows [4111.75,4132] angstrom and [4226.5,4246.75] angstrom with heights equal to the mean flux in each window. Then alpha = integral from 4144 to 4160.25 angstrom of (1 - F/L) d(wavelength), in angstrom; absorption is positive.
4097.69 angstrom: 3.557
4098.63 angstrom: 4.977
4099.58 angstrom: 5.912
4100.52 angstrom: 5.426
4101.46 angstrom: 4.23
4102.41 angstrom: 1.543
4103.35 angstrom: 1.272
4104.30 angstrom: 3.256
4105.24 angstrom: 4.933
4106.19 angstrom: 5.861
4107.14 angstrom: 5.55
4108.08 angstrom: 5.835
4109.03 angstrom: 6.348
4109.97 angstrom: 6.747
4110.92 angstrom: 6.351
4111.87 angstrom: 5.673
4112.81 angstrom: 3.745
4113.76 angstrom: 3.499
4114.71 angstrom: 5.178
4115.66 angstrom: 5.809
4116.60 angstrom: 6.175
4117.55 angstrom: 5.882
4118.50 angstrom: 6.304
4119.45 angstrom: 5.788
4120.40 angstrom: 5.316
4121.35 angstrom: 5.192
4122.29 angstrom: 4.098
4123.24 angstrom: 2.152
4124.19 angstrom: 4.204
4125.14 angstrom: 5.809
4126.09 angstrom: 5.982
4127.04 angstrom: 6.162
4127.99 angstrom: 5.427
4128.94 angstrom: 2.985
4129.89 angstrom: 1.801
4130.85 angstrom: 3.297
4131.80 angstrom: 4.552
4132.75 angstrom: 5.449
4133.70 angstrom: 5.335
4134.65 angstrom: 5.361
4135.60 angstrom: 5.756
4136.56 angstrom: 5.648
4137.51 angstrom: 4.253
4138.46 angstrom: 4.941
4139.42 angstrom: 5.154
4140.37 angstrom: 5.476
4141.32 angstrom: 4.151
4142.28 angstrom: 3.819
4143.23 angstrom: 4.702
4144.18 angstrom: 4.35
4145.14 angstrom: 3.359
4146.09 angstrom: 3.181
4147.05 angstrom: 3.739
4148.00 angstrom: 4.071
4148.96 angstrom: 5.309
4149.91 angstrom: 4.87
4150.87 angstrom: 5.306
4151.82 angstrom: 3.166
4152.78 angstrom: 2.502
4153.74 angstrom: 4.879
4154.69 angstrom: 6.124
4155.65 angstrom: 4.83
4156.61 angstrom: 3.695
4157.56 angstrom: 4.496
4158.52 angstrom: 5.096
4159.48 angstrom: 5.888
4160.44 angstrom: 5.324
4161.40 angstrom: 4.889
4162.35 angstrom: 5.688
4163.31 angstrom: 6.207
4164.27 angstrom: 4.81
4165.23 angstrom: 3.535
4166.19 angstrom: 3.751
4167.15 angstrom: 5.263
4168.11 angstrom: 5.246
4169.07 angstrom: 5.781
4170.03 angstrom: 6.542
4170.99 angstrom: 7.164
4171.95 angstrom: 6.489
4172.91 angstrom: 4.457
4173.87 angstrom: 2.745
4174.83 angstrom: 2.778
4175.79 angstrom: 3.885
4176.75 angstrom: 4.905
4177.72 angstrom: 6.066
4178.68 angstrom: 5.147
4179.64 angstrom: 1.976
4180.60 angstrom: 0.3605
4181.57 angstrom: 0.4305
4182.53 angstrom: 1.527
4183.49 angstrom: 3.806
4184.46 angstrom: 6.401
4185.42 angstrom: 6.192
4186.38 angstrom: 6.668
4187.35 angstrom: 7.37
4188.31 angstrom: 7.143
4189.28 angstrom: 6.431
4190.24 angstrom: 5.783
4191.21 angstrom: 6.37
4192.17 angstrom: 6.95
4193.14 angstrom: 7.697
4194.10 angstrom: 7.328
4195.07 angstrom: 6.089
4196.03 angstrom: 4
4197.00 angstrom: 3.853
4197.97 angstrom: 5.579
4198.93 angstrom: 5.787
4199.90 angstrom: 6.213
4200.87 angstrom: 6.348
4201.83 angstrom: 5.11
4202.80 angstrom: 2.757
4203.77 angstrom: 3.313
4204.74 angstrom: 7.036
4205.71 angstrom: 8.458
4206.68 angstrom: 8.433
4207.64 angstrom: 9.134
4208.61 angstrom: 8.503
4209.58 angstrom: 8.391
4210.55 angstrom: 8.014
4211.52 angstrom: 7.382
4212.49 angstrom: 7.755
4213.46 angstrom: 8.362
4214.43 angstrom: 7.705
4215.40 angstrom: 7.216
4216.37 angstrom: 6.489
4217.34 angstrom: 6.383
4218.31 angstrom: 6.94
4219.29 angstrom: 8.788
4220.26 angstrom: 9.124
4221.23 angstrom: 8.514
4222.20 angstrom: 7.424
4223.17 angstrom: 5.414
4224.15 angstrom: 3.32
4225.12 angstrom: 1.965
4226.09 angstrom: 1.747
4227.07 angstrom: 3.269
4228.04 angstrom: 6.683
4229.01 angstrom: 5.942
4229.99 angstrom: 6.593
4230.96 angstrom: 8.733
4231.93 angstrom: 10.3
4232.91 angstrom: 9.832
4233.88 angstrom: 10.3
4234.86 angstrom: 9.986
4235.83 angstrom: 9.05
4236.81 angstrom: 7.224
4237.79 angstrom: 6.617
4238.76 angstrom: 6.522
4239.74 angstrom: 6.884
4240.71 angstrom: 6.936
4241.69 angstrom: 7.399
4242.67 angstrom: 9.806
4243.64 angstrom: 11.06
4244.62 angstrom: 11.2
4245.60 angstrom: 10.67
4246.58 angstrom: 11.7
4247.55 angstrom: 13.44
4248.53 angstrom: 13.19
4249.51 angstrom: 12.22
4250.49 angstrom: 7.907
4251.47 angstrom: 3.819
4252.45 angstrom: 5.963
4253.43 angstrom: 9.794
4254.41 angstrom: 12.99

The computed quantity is 3.7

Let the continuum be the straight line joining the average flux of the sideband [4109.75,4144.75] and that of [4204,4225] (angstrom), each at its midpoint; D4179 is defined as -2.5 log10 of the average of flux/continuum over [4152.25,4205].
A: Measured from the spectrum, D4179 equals 0.260 mag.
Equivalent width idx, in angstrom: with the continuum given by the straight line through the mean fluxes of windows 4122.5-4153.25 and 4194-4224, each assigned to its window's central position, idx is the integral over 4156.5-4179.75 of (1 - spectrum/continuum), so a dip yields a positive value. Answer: 2.08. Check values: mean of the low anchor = 4.44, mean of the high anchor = 6.79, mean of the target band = 4.94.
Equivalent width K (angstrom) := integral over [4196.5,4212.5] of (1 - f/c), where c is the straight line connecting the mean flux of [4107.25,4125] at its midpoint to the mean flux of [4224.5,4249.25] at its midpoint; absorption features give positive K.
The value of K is 2.0 angstrom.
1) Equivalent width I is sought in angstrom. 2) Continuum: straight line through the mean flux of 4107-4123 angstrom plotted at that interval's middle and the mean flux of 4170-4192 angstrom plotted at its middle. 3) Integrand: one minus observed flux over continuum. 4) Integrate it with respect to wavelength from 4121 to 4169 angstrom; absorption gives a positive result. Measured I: 4.82 angstrom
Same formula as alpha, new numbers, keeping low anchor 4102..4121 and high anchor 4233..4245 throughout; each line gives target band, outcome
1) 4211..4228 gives 3.5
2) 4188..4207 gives 3.7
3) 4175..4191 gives 5.5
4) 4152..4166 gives 3.5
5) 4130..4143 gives 2.2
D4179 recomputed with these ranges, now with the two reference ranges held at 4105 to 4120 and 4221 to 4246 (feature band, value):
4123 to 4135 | 0.277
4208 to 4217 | -0.095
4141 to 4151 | 0.402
